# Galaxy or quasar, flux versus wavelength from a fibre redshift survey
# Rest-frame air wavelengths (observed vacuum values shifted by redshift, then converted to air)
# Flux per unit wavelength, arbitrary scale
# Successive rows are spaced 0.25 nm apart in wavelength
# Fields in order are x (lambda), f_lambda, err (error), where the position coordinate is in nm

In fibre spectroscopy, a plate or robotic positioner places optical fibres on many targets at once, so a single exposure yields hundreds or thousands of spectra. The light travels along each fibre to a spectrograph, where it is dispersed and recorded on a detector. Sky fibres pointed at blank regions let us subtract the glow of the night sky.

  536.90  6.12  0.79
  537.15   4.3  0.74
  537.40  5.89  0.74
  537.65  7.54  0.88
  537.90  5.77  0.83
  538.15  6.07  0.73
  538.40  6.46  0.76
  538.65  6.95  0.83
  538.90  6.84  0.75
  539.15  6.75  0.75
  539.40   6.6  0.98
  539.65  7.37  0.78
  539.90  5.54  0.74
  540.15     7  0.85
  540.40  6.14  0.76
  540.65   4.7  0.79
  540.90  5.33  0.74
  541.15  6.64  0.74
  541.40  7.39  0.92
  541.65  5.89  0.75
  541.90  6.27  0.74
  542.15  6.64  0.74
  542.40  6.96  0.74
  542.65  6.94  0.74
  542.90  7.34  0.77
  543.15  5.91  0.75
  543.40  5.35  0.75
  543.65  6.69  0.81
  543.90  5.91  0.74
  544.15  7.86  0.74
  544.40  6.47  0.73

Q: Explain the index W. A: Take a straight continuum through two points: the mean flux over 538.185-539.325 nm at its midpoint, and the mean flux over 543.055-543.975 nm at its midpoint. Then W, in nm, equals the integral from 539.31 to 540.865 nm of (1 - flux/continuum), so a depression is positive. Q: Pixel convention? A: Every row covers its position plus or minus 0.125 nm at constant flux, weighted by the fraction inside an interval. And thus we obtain 0.08 nm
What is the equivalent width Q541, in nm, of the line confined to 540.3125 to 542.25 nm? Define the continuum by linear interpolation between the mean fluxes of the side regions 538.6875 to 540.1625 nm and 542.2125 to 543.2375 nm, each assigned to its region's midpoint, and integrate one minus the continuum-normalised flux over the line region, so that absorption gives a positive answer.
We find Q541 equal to 0.18 nm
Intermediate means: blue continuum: 6.68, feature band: 6.12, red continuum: 6.81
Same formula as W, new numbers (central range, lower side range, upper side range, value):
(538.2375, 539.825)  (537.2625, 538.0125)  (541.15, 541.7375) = -0.07 nm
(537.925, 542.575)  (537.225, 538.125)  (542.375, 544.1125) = -0.04 nm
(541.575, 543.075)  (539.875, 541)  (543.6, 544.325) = -0.08 nm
